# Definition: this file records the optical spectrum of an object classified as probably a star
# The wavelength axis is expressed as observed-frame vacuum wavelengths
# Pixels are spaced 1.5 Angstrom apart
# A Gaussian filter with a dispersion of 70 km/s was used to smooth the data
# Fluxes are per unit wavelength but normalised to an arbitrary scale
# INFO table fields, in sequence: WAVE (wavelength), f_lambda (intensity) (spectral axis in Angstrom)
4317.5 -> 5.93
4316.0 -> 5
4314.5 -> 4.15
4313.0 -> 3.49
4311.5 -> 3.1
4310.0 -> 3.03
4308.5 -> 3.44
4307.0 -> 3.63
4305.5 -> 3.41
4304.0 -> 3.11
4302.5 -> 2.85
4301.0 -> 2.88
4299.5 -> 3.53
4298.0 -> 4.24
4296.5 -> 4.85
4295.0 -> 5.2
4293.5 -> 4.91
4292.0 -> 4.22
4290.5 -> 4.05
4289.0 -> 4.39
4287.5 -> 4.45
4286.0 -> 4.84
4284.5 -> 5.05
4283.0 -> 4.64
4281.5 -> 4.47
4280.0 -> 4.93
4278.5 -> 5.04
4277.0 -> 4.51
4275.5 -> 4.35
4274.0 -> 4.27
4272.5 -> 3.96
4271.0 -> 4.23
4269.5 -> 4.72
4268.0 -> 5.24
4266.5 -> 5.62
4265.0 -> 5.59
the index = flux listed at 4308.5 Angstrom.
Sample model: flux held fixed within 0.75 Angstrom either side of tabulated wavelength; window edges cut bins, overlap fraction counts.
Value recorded 3.44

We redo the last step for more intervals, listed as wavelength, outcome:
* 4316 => 5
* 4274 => 4.27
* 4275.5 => 4.35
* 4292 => 4.22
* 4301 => 2.88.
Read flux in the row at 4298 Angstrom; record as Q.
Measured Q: 4.24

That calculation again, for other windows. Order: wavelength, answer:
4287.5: 4.45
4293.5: 4.91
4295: 5.2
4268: 5.24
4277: 4.51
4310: 3.03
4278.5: 5.04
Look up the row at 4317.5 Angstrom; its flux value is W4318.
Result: 5.93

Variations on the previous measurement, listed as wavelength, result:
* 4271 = 4.23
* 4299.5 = 3.53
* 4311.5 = 3.1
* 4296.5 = 4.85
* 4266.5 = 5.62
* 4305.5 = 3.41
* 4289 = 4.39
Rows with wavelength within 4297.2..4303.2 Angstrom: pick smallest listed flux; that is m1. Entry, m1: 2.85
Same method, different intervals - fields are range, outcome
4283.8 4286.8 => 4.84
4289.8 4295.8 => 4.05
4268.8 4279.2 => 3.96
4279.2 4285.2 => 4.47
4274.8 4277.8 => 4.35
